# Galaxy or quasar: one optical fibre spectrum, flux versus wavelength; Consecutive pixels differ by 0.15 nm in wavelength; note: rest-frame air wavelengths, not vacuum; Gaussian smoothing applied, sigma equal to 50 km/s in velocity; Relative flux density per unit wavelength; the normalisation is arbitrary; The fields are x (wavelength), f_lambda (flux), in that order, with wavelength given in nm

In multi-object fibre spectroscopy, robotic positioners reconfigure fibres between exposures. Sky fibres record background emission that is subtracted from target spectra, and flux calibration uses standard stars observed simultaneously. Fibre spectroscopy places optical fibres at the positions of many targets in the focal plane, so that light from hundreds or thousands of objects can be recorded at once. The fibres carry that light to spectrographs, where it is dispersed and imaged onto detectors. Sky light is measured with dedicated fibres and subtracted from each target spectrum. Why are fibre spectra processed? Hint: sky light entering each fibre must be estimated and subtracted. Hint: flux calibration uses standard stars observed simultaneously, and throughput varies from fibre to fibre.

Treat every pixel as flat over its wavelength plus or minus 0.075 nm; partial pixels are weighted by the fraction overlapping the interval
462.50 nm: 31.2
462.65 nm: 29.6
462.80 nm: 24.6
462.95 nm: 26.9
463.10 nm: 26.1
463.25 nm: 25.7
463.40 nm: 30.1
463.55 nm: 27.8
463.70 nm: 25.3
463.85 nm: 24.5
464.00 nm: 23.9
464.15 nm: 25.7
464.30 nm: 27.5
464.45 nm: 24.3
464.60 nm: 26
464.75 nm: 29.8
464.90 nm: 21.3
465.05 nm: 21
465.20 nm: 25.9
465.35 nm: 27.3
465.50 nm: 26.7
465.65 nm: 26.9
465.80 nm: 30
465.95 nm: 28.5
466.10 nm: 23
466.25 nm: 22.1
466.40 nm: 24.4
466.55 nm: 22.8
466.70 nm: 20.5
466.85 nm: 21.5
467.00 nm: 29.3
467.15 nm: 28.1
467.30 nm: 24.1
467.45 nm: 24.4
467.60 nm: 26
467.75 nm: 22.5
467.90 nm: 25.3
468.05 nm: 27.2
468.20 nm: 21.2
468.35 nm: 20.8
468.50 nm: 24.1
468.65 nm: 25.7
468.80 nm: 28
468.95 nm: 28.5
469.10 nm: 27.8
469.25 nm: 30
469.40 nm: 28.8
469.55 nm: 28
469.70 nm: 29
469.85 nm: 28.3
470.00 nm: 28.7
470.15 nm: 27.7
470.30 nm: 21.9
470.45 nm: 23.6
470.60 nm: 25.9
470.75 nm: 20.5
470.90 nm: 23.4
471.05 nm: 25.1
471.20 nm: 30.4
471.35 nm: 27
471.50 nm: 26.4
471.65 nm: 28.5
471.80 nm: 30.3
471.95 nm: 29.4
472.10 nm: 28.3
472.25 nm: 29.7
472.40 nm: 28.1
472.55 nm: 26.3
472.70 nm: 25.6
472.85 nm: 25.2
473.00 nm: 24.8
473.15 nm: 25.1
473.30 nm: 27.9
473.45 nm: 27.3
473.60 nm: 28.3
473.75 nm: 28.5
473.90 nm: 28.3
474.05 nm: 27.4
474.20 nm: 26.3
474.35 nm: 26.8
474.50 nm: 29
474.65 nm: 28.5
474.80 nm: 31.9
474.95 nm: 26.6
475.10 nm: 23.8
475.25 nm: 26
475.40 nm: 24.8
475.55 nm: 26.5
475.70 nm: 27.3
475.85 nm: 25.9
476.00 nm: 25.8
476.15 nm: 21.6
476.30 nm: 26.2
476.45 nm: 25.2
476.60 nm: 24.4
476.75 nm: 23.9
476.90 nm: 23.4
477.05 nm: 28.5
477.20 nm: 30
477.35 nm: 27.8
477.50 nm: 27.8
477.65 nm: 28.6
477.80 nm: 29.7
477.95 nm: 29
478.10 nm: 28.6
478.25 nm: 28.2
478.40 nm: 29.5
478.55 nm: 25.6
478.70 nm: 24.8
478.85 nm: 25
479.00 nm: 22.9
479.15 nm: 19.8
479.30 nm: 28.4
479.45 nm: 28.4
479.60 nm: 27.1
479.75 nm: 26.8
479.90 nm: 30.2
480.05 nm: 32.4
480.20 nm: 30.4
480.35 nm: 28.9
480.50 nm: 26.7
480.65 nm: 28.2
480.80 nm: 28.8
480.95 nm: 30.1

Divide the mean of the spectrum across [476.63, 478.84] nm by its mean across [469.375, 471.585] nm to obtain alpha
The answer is 1.04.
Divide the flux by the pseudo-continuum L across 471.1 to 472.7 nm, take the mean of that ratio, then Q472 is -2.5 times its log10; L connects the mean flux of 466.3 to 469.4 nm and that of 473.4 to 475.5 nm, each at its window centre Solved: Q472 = -0.068 mag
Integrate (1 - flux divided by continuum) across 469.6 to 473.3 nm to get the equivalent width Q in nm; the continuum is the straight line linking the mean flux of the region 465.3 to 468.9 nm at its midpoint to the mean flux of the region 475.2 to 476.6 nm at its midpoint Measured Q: -0.213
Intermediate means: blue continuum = 25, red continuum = 25.4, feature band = 26.7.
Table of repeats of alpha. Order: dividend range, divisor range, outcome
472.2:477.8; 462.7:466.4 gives 1.03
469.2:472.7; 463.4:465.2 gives 1.07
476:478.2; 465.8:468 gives 1.08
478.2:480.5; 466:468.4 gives 1.13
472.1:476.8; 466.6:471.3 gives 1.04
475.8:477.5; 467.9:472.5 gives 0.97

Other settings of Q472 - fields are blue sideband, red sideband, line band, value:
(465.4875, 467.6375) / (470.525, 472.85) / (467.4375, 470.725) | 0.00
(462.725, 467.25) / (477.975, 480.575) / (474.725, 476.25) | 0.03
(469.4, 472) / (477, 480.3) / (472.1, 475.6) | 0.00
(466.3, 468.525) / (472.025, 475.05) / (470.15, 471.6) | 0.04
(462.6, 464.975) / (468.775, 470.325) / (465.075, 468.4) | 0.09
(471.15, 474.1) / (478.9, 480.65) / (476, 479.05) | 0.04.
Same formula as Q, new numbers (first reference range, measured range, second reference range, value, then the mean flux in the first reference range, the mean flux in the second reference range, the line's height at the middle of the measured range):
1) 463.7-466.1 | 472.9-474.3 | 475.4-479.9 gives -0.04 nm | 25.8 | 26.5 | 26.3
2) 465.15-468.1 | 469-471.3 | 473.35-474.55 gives -0.02 nm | 25.3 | 27.7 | 26.5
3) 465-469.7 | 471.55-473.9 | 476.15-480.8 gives -0.11 nm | 25.6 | 27.1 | 26.3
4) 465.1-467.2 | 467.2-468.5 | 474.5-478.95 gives 0.08 nm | 25.4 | 26.7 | 25.6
